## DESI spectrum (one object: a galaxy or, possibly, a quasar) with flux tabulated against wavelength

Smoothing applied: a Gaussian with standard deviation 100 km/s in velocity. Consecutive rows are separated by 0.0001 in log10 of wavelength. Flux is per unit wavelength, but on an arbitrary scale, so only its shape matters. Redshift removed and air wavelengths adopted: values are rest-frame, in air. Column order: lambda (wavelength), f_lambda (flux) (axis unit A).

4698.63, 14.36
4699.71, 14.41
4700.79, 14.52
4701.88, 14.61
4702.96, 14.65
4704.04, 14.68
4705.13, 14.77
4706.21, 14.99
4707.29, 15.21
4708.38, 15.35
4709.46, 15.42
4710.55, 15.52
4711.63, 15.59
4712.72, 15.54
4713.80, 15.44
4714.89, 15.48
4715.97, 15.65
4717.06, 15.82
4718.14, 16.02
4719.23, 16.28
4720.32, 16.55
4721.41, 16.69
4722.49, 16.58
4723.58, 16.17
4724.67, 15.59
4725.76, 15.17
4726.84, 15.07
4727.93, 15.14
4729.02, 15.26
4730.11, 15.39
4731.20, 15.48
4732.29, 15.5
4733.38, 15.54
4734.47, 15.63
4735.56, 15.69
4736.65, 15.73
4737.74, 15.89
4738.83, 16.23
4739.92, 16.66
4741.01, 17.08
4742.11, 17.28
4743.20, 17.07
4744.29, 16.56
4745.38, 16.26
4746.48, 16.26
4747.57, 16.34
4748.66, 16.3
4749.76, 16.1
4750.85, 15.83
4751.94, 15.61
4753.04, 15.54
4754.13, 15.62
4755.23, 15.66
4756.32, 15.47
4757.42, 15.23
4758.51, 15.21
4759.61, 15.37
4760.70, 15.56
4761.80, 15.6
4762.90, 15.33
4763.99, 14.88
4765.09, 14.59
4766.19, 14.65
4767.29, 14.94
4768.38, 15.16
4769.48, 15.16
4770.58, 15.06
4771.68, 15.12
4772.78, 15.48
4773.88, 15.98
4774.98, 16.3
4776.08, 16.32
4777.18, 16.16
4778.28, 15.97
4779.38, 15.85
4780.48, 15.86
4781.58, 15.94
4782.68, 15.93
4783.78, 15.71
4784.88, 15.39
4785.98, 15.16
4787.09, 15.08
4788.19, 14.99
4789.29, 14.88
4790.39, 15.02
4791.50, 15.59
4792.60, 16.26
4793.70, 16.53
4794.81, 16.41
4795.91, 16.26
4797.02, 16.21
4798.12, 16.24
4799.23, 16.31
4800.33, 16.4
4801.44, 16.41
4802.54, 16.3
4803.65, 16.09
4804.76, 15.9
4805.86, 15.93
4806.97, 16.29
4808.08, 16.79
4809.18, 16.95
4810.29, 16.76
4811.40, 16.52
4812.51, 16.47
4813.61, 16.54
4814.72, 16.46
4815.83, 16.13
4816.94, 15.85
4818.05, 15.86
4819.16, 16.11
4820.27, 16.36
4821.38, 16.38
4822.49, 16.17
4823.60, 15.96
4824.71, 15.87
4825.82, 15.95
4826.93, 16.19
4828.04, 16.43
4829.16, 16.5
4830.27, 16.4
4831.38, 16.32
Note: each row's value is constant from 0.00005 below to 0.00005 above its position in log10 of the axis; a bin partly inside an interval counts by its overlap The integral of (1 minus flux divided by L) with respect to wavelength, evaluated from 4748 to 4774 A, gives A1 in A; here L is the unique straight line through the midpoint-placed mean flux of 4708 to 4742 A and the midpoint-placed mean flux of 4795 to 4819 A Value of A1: 1.0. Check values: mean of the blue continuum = 15.8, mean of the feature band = 15.4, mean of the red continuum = 16.3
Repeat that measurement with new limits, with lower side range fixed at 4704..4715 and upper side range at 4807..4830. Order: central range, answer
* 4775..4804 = 0.25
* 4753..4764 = 0.22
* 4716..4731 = -0.39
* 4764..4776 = 0.44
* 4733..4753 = -0.79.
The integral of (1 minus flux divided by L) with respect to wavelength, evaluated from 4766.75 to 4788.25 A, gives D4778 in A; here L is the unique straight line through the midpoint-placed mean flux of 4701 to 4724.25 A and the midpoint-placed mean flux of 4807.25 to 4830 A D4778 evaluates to 0.57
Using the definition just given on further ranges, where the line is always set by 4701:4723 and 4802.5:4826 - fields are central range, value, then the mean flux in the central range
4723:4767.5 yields 0.1 A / 15.7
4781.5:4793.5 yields 0.5 A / 15.5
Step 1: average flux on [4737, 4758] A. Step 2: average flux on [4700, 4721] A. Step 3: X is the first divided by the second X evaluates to 1.1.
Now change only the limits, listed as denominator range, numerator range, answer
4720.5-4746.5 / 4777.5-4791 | 0.97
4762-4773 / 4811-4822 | 1.08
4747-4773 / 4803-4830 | 1.06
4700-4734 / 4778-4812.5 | 1.03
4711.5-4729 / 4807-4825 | 1.03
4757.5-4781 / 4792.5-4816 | 1.06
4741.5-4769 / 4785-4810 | 1.02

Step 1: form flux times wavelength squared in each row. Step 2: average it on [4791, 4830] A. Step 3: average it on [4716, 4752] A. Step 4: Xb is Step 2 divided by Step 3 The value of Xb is 1.0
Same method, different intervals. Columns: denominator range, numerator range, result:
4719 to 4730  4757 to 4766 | 0.98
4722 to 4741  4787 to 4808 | 1.05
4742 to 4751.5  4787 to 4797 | 0.98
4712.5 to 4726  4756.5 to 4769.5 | 0.97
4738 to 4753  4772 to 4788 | 0.98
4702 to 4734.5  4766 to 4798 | 1.04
